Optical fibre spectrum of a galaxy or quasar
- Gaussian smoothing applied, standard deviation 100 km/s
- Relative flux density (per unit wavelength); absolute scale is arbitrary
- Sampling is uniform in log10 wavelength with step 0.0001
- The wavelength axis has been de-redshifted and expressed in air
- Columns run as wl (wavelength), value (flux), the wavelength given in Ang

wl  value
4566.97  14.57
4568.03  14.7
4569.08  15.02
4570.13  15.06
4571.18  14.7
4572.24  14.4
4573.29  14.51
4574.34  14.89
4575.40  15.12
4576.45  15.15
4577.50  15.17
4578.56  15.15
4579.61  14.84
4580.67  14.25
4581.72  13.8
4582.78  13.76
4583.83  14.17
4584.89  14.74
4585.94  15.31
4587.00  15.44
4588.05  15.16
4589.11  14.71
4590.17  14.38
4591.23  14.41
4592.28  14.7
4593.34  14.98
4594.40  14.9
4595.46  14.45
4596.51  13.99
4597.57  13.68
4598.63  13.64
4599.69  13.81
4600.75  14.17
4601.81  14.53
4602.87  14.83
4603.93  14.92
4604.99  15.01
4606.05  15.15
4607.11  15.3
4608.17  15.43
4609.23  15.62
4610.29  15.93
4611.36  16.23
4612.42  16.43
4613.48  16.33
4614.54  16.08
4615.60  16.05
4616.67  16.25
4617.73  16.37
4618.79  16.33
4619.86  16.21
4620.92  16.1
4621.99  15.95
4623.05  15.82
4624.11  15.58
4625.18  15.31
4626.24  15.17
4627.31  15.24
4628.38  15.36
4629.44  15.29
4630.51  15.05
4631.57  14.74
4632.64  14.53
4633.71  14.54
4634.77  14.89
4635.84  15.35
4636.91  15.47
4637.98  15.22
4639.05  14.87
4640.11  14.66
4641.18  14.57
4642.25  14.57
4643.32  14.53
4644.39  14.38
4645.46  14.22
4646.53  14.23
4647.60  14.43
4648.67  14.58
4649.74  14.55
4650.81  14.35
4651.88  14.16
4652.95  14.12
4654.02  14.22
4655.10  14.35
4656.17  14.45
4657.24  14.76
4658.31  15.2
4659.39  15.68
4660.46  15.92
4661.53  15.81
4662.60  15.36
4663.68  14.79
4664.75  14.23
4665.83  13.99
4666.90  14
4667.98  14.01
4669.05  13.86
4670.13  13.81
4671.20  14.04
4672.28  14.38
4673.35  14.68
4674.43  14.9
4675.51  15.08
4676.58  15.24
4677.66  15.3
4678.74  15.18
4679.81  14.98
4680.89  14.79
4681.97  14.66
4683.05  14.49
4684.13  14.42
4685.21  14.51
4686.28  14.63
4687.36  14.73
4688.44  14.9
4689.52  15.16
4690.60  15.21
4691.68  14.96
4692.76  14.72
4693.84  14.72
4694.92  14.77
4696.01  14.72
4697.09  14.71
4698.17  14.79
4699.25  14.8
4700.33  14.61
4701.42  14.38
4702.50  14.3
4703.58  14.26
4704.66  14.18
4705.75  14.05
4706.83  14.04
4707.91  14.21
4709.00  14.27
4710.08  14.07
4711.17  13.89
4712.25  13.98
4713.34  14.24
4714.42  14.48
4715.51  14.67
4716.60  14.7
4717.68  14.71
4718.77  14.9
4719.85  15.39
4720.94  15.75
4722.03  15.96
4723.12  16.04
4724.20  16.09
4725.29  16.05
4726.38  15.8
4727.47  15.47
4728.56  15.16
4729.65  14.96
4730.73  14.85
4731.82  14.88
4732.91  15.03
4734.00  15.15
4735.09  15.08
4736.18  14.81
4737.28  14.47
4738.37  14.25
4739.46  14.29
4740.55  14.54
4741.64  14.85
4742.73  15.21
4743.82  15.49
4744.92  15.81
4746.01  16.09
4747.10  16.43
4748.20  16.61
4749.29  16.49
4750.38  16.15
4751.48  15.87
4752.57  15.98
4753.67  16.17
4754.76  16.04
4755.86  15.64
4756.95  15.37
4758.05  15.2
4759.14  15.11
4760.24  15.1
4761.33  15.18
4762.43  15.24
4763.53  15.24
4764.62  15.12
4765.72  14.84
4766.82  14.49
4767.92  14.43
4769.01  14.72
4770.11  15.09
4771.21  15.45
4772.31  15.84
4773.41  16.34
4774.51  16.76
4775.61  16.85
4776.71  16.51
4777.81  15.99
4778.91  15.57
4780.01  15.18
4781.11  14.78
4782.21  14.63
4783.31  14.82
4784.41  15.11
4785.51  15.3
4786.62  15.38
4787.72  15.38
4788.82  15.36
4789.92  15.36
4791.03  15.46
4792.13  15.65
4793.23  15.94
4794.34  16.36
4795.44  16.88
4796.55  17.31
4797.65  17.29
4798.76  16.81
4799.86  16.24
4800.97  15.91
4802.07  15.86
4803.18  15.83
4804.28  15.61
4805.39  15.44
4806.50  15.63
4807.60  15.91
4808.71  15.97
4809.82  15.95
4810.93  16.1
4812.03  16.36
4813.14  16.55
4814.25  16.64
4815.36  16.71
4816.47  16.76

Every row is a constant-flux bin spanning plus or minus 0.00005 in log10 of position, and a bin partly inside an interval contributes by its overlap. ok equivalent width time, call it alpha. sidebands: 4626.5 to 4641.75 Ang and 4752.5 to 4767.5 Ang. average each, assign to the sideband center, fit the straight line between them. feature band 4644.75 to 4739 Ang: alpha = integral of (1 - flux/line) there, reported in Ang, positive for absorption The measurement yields 2.48 Ang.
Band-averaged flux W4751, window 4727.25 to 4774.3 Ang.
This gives 15.3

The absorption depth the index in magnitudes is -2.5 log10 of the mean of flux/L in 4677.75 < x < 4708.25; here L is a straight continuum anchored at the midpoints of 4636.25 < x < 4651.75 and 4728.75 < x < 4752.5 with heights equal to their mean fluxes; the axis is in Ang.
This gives 0.02 mag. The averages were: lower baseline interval 14.6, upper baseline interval 15.3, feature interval 14.7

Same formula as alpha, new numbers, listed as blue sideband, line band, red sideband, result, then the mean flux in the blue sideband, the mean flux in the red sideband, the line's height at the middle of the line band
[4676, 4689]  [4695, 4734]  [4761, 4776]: 0.57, 14.8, 15.4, 15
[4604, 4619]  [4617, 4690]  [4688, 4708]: 1.82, 15.9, 14.6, 15.3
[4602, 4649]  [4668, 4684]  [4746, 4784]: 0.78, 15.3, 15.6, 15.4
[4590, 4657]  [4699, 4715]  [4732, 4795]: 1.07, 15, 15.4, 15.3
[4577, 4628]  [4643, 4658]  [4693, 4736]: 0.60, 15.1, 14.8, 15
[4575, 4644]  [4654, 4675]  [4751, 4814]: 0.88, 15.1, 15.7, 15.3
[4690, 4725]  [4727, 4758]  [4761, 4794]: -0.68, 14.7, 15.4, 15.1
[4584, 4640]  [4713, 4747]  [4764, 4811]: 0.82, 15.2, 15.7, 15.5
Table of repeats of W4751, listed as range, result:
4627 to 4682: 14.7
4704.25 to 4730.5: 14.9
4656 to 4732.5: 14.8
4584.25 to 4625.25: 15.2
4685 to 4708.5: 14.6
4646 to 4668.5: 14.6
